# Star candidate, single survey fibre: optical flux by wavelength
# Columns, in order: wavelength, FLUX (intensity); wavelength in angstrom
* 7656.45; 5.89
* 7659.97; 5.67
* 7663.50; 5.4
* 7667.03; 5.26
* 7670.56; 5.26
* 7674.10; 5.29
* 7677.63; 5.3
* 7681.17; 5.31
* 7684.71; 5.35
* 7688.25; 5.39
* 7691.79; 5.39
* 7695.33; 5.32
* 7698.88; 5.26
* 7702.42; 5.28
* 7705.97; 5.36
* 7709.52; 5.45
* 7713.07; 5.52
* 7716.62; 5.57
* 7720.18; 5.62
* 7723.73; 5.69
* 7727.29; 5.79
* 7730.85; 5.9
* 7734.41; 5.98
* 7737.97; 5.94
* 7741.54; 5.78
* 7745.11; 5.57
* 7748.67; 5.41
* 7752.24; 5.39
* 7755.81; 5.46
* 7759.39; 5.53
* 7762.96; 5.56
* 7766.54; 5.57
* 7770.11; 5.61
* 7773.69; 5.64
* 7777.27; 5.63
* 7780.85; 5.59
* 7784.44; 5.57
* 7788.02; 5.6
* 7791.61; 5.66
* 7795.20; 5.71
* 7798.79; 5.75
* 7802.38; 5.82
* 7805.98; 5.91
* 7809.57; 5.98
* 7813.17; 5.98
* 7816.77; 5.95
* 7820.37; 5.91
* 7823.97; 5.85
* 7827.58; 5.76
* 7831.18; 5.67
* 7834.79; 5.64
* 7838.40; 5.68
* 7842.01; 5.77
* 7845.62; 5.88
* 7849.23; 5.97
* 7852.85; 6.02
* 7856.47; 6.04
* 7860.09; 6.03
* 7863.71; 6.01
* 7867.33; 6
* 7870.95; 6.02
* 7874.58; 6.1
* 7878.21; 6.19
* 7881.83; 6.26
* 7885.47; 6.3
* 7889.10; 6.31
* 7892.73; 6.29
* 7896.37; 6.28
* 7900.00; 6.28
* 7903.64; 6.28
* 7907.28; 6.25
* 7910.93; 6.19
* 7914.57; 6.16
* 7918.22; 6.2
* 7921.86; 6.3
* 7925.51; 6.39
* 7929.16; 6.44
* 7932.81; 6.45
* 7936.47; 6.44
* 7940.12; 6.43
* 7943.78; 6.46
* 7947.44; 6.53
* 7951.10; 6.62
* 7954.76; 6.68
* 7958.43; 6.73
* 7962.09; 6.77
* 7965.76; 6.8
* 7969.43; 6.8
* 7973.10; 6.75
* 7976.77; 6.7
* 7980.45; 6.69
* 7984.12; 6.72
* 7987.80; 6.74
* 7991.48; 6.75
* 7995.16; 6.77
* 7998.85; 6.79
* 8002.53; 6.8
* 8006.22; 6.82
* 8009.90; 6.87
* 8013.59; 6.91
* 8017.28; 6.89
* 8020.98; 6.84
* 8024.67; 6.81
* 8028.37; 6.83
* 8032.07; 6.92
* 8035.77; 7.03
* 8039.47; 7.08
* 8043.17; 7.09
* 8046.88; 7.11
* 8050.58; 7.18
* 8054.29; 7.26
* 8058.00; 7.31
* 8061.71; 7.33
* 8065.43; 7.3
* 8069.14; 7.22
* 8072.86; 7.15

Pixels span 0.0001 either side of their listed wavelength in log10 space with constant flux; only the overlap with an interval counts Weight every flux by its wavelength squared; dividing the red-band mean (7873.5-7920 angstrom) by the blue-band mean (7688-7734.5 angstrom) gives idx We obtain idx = 1.2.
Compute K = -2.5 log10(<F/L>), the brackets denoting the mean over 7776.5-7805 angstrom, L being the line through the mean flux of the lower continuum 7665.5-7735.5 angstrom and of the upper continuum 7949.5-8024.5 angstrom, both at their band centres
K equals 0.04 mag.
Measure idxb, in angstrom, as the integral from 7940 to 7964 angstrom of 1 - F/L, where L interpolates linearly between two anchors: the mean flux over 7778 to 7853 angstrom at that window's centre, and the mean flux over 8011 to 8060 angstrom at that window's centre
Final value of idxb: -0.2 angstrom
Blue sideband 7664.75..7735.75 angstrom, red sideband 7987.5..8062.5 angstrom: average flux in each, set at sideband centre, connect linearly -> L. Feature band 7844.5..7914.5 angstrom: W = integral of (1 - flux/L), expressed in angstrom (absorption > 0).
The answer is 1.6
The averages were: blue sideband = 5.46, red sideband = 6.96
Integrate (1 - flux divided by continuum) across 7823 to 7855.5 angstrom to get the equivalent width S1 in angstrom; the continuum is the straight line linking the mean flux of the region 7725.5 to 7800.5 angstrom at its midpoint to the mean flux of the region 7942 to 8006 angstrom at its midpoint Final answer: 1.2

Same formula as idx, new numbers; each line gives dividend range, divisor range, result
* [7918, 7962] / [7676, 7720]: 1.28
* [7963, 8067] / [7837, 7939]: 1.16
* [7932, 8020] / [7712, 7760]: 1.26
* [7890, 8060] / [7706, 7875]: 1.22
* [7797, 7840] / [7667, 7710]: 1.13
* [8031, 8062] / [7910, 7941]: 1.16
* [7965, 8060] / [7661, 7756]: 1.36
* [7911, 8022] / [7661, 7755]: 1.29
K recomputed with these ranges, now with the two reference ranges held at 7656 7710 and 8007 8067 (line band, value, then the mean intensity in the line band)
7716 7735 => -0.03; 5.76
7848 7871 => 0.03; 6.01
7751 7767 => 0.05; 5.5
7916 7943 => 0.03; 6.38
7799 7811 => 0.01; 5.88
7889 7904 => 0.02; 6.29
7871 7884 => 0.02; 6.16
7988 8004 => 0.01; 6.77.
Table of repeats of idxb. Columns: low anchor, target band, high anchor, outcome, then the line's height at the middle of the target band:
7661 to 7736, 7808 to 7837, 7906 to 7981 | 0.74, 5.99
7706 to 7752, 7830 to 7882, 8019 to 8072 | 2.44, 6.24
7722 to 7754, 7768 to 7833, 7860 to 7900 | 1.81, 5.92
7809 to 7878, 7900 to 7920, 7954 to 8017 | 0.30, 6.32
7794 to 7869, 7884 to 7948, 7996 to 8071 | 0.23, 6.35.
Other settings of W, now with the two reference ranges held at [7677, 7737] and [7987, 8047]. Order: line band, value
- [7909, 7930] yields 0.6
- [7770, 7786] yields 0.6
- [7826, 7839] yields 0.8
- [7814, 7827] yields 0.3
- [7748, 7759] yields 0.5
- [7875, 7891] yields 0.1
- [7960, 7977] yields -0.3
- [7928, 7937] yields 0.1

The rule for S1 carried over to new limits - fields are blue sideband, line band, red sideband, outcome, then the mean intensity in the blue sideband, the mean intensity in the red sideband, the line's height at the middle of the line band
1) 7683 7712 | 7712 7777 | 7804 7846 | -1.3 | 5.35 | 5.83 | 5.53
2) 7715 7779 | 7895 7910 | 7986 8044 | 0.2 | 5.65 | 6.87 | 6.36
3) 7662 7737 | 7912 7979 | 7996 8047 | 0.3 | 5.47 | 6.9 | 6.56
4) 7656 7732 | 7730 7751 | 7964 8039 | -0.3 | 5.46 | 6.82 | 5.66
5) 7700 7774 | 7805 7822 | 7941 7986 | 0.0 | 5.6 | 6.68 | 5.96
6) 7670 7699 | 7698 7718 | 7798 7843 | 0.0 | 5.32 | 5.82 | 5.41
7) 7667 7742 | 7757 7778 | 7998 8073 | 0.8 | 5.5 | 7.03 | 5.79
